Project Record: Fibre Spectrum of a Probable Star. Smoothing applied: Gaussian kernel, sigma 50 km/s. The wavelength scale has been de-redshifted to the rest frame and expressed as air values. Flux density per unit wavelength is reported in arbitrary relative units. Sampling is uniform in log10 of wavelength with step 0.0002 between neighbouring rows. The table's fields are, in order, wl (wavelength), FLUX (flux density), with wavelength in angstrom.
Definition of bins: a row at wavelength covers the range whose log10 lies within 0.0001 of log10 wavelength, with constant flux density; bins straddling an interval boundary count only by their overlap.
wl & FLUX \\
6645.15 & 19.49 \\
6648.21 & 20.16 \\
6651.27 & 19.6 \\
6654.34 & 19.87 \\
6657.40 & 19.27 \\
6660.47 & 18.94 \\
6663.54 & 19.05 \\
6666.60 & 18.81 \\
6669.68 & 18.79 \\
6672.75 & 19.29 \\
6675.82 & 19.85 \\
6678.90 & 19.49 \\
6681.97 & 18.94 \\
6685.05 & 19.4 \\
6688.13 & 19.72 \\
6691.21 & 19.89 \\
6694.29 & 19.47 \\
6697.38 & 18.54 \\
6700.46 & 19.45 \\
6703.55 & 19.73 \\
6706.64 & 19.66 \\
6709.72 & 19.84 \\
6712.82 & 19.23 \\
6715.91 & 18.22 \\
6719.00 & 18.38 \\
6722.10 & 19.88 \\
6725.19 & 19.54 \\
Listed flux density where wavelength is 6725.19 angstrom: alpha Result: 19.54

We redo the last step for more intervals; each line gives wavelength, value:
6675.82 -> 19.85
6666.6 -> 18.81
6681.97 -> 18.94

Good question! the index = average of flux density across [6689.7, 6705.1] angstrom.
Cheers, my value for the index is 19.4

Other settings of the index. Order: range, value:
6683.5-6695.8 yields 19.6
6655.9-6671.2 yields 19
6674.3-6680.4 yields 19.7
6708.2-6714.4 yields 19.5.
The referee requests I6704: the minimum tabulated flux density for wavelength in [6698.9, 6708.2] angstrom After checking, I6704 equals 19.45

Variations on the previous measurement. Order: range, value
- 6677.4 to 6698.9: 18.54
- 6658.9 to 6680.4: 18.79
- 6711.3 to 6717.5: 18.22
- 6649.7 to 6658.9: 19.27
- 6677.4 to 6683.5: 18.94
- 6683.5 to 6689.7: 19.4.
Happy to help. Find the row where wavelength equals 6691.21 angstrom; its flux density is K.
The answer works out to 19.89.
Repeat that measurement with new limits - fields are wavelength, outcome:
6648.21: 20.16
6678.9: 19.49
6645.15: 19.49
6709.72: 19.84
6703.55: 19.73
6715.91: 18.22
